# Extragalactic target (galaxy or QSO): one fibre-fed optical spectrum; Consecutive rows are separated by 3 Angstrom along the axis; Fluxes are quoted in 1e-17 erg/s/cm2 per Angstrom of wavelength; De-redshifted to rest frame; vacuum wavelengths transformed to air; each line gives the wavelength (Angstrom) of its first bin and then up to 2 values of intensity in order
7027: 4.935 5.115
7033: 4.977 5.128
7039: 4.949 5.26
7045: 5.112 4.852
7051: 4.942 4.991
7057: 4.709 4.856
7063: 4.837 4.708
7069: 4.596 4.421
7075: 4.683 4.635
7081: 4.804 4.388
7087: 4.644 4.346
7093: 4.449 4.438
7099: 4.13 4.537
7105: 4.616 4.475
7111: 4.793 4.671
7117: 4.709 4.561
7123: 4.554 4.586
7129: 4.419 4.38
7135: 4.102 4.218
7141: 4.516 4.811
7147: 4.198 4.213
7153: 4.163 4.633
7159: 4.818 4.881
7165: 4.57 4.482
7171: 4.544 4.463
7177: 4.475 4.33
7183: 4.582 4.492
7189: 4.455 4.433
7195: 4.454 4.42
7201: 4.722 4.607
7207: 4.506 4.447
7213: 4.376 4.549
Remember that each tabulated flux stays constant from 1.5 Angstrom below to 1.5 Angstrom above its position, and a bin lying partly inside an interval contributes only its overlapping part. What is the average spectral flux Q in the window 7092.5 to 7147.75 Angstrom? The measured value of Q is 4.49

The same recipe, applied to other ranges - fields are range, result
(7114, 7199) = 4.48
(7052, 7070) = 4.79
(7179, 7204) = 4.5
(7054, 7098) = 4.62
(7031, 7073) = 4.89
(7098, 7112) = 4.51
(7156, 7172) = 4.66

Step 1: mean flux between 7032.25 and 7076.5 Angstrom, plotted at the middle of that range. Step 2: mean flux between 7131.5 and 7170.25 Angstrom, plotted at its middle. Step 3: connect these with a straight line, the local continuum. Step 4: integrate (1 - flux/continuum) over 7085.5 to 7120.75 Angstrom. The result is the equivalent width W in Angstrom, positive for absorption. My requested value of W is 1.0 Angstrom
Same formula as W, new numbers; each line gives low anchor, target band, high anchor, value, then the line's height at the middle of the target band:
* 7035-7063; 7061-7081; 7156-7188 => 0.9 Angstrom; 4.9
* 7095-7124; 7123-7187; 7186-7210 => 0.8 Angstrom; 4.53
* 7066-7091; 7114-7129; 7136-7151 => -0.5 Angstrom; 4.45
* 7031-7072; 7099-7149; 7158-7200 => 2.1 Angstrom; 4.69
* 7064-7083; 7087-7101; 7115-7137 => 0.6 Angstrom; 4.57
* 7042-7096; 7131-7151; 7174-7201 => 0.9 Angstrom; 4.57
